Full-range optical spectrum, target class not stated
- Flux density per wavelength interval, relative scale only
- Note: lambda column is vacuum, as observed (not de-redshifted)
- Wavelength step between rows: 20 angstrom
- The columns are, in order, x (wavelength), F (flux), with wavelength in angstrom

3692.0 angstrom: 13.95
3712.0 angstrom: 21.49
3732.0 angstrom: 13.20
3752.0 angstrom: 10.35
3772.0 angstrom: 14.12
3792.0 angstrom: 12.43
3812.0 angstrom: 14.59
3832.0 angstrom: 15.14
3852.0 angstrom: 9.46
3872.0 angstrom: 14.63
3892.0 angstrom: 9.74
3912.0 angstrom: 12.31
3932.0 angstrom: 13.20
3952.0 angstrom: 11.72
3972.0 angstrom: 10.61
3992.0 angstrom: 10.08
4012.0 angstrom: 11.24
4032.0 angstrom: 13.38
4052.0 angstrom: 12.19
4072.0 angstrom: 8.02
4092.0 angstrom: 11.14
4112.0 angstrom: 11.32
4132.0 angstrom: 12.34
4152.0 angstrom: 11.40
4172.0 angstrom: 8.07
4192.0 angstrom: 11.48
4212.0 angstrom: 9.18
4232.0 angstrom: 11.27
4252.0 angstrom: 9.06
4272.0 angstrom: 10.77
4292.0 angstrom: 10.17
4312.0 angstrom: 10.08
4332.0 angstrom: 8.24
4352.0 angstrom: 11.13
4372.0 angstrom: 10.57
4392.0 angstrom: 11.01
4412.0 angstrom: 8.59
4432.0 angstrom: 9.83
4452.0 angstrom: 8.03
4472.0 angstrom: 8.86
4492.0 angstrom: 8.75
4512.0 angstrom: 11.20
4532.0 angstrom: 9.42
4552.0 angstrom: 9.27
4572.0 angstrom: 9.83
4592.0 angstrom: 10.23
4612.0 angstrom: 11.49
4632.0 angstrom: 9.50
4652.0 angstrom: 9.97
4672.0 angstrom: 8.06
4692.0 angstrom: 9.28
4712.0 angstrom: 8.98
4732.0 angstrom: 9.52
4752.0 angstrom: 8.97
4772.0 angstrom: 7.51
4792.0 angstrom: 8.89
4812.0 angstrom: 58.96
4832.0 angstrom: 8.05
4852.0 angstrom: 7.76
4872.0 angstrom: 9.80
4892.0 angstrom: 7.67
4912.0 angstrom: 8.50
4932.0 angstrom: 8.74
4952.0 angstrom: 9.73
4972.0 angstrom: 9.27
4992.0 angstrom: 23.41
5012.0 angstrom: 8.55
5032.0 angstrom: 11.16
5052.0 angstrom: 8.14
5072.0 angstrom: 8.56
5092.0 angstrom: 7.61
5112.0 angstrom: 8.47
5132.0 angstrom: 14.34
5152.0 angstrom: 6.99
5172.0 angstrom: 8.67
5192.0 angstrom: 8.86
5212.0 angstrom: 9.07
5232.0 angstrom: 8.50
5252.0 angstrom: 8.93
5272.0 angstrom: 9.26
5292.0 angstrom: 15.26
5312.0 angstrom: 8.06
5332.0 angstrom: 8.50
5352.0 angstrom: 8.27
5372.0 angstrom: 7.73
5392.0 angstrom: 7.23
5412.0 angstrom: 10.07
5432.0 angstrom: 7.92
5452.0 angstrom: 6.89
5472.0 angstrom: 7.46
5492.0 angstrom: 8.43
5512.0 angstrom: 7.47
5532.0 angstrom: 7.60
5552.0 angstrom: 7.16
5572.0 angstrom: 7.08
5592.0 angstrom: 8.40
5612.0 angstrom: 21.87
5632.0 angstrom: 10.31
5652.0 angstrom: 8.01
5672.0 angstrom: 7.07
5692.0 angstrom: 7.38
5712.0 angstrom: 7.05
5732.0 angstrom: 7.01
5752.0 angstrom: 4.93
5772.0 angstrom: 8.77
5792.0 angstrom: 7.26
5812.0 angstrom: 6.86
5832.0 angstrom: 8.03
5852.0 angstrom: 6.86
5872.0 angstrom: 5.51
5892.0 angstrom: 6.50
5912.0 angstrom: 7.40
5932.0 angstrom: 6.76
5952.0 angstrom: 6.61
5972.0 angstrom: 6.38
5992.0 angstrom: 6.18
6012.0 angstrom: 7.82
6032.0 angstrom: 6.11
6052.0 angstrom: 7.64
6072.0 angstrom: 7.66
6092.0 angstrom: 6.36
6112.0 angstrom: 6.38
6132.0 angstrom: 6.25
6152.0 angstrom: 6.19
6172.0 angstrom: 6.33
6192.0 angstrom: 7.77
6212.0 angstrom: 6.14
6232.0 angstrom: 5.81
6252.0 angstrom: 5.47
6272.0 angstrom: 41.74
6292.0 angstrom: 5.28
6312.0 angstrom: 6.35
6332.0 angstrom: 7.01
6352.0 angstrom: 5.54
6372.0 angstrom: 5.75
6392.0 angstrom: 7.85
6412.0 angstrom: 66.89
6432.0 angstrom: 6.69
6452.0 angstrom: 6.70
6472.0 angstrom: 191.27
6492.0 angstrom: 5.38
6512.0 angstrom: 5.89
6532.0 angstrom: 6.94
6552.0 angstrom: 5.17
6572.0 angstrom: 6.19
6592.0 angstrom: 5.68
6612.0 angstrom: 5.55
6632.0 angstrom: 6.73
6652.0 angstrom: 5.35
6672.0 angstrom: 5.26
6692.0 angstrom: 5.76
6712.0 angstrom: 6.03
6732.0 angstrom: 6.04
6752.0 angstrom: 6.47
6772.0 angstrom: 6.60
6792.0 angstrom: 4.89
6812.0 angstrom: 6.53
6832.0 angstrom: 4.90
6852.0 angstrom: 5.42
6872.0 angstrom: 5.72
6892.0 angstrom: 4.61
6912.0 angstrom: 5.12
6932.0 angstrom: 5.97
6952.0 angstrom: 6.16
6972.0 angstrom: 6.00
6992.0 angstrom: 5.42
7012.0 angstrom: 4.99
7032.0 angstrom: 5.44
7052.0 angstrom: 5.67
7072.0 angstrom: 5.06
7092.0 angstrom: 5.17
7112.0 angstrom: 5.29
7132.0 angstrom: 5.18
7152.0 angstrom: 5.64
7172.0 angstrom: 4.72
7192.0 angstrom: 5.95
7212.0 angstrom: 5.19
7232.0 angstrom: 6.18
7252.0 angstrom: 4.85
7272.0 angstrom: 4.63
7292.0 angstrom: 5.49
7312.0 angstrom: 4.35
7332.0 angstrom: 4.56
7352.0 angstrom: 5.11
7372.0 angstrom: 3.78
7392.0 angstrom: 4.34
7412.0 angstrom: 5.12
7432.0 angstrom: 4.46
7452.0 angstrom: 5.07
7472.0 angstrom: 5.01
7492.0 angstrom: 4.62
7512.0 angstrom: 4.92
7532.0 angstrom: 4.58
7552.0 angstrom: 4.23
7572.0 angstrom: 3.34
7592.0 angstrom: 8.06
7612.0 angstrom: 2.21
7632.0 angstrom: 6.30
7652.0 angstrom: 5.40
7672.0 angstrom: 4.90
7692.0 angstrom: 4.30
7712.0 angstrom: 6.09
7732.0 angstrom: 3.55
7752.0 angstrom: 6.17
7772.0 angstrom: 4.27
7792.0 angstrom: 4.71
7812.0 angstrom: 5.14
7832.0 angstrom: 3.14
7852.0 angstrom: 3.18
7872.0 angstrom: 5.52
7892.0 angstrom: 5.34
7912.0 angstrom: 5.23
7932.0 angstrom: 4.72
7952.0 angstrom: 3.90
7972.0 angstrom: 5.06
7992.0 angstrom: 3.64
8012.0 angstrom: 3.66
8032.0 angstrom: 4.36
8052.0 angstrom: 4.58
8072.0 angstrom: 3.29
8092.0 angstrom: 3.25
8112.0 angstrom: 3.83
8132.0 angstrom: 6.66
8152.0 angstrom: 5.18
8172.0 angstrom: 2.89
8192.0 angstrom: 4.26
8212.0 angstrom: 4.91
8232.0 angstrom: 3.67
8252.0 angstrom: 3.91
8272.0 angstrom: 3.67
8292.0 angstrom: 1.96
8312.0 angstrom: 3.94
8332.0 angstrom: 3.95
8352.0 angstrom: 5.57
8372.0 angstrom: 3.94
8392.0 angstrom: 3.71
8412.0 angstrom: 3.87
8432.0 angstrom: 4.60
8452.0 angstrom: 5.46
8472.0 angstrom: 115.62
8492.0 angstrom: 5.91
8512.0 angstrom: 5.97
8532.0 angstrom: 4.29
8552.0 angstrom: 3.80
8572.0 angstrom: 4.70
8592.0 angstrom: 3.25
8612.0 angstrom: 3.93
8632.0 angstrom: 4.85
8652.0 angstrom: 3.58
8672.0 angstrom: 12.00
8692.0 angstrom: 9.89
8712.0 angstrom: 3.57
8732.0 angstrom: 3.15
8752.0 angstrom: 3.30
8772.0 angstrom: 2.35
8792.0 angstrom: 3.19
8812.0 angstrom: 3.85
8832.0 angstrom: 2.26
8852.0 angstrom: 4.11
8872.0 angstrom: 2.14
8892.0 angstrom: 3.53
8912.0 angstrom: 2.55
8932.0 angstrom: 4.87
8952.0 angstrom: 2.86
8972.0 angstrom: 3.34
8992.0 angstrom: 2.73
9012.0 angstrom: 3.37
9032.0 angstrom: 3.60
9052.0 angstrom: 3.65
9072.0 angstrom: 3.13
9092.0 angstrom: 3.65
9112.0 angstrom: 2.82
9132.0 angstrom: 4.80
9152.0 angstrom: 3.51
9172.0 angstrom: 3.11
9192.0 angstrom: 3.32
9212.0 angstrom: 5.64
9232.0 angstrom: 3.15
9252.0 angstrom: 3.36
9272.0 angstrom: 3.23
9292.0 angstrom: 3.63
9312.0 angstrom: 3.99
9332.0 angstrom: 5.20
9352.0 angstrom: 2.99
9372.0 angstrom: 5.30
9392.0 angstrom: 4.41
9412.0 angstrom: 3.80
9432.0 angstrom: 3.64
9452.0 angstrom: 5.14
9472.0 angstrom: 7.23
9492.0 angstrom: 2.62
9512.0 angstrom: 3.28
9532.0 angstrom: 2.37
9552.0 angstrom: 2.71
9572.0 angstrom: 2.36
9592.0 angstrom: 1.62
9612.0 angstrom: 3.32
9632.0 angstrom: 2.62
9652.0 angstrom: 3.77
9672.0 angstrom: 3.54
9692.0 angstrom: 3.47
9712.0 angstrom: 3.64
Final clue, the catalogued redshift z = 0.291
